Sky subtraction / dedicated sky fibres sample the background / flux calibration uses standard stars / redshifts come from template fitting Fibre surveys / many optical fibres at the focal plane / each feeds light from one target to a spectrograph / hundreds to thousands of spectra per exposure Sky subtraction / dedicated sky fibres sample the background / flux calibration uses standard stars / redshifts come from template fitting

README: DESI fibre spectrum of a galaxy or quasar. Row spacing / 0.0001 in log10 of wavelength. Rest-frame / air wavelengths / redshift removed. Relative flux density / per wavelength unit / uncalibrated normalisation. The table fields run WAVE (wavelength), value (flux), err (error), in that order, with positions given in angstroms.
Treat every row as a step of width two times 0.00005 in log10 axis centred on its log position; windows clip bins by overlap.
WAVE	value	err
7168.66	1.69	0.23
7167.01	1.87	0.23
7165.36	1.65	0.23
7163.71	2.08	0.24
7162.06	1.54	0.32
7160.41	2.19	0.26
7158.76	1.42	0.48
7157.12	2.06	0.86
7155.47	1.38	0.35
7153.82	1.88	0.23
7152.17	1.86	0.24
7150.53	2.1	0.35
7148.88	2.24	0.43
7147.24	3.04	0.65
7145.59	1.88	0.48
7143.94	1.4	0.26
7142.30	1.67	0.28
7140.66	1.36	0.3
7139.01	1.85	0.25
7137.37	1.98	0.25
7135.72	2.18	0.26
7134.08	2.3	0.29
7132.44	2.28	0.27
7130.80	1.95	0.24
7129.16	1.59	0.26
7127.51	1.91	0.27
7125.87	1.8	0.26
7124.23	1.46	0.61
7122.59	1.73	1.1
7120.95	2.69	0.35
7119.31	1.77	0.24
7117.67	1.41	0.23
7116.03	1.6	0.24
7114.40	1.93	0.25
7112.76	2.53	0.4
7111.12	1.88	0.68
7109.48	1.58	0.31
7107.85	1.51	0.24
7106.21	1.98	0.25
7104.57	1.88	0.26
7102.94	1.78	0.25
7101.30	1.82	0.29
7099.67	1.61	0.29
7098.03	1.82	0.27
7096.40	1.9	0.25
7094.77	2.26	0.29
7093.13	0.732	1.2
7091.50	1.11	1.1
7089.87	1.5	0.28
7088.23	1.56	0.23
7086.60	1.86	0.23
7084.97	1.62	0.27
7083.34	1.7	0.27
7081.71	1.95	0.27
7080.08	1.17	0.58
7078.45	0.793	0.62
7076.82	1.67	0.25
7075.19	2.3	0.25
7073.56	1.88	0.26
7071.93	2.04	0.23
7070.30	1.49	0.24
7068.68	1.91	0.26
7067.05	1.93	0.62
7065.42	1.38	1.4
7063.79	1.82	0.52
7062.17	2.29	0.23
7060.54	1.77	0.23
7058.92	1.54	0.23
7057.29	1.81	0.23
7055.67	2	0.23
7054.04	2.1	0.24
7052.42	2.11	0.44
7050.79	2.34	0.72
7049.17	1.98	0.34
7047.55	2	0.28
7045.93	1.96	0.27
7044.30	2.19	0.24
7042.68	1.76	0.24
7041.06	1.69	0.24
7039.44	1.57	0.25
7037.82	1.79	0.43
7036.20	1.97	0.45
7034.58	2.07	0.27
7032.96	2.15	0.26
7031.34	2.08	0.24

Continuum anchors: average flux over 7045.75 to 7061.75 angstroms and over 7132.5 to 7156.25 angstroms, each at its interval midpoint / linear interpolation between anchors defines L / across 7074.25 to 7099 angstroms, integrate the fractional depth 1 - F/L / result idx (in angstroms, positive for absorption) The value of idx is 4.6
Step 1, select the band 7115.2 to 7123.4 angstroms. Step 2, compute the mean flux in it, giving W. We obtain 1.84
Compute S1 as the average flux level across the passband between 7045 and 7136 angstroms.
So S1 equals 1.81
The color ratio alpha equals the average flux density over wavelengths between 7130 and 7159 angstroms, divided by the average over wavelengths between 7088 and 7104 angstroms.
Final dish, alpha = 1.20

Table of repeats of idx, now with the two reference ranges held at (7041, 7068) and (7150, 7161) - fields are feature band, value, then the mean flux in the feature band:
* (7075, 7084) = 1.69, 1.55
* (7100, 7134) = 0.10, 1.86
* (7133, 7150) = -1.43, 2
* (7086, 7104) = 2.43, 1.63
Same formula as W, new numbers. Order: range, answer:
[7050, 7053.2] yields 2.22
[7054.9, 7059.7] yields 1.78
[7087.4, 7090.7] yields 1.53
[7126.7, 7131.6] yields 1.81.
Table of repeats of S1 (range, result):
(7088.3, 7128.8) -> 1.75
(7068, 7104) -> 1.66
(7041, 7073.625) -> 1.91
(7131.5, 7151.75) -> 2.02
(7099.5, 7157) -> 1.89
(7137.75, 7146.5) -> 1.66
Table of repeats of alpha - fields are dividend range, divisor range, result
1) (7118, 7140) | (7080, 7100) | 1.20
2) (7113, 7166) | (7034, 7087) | 1.03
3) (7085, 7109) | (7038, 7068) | 0.88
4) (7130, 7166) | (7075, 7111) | 1.18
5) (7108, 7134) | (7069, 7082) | 1.13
